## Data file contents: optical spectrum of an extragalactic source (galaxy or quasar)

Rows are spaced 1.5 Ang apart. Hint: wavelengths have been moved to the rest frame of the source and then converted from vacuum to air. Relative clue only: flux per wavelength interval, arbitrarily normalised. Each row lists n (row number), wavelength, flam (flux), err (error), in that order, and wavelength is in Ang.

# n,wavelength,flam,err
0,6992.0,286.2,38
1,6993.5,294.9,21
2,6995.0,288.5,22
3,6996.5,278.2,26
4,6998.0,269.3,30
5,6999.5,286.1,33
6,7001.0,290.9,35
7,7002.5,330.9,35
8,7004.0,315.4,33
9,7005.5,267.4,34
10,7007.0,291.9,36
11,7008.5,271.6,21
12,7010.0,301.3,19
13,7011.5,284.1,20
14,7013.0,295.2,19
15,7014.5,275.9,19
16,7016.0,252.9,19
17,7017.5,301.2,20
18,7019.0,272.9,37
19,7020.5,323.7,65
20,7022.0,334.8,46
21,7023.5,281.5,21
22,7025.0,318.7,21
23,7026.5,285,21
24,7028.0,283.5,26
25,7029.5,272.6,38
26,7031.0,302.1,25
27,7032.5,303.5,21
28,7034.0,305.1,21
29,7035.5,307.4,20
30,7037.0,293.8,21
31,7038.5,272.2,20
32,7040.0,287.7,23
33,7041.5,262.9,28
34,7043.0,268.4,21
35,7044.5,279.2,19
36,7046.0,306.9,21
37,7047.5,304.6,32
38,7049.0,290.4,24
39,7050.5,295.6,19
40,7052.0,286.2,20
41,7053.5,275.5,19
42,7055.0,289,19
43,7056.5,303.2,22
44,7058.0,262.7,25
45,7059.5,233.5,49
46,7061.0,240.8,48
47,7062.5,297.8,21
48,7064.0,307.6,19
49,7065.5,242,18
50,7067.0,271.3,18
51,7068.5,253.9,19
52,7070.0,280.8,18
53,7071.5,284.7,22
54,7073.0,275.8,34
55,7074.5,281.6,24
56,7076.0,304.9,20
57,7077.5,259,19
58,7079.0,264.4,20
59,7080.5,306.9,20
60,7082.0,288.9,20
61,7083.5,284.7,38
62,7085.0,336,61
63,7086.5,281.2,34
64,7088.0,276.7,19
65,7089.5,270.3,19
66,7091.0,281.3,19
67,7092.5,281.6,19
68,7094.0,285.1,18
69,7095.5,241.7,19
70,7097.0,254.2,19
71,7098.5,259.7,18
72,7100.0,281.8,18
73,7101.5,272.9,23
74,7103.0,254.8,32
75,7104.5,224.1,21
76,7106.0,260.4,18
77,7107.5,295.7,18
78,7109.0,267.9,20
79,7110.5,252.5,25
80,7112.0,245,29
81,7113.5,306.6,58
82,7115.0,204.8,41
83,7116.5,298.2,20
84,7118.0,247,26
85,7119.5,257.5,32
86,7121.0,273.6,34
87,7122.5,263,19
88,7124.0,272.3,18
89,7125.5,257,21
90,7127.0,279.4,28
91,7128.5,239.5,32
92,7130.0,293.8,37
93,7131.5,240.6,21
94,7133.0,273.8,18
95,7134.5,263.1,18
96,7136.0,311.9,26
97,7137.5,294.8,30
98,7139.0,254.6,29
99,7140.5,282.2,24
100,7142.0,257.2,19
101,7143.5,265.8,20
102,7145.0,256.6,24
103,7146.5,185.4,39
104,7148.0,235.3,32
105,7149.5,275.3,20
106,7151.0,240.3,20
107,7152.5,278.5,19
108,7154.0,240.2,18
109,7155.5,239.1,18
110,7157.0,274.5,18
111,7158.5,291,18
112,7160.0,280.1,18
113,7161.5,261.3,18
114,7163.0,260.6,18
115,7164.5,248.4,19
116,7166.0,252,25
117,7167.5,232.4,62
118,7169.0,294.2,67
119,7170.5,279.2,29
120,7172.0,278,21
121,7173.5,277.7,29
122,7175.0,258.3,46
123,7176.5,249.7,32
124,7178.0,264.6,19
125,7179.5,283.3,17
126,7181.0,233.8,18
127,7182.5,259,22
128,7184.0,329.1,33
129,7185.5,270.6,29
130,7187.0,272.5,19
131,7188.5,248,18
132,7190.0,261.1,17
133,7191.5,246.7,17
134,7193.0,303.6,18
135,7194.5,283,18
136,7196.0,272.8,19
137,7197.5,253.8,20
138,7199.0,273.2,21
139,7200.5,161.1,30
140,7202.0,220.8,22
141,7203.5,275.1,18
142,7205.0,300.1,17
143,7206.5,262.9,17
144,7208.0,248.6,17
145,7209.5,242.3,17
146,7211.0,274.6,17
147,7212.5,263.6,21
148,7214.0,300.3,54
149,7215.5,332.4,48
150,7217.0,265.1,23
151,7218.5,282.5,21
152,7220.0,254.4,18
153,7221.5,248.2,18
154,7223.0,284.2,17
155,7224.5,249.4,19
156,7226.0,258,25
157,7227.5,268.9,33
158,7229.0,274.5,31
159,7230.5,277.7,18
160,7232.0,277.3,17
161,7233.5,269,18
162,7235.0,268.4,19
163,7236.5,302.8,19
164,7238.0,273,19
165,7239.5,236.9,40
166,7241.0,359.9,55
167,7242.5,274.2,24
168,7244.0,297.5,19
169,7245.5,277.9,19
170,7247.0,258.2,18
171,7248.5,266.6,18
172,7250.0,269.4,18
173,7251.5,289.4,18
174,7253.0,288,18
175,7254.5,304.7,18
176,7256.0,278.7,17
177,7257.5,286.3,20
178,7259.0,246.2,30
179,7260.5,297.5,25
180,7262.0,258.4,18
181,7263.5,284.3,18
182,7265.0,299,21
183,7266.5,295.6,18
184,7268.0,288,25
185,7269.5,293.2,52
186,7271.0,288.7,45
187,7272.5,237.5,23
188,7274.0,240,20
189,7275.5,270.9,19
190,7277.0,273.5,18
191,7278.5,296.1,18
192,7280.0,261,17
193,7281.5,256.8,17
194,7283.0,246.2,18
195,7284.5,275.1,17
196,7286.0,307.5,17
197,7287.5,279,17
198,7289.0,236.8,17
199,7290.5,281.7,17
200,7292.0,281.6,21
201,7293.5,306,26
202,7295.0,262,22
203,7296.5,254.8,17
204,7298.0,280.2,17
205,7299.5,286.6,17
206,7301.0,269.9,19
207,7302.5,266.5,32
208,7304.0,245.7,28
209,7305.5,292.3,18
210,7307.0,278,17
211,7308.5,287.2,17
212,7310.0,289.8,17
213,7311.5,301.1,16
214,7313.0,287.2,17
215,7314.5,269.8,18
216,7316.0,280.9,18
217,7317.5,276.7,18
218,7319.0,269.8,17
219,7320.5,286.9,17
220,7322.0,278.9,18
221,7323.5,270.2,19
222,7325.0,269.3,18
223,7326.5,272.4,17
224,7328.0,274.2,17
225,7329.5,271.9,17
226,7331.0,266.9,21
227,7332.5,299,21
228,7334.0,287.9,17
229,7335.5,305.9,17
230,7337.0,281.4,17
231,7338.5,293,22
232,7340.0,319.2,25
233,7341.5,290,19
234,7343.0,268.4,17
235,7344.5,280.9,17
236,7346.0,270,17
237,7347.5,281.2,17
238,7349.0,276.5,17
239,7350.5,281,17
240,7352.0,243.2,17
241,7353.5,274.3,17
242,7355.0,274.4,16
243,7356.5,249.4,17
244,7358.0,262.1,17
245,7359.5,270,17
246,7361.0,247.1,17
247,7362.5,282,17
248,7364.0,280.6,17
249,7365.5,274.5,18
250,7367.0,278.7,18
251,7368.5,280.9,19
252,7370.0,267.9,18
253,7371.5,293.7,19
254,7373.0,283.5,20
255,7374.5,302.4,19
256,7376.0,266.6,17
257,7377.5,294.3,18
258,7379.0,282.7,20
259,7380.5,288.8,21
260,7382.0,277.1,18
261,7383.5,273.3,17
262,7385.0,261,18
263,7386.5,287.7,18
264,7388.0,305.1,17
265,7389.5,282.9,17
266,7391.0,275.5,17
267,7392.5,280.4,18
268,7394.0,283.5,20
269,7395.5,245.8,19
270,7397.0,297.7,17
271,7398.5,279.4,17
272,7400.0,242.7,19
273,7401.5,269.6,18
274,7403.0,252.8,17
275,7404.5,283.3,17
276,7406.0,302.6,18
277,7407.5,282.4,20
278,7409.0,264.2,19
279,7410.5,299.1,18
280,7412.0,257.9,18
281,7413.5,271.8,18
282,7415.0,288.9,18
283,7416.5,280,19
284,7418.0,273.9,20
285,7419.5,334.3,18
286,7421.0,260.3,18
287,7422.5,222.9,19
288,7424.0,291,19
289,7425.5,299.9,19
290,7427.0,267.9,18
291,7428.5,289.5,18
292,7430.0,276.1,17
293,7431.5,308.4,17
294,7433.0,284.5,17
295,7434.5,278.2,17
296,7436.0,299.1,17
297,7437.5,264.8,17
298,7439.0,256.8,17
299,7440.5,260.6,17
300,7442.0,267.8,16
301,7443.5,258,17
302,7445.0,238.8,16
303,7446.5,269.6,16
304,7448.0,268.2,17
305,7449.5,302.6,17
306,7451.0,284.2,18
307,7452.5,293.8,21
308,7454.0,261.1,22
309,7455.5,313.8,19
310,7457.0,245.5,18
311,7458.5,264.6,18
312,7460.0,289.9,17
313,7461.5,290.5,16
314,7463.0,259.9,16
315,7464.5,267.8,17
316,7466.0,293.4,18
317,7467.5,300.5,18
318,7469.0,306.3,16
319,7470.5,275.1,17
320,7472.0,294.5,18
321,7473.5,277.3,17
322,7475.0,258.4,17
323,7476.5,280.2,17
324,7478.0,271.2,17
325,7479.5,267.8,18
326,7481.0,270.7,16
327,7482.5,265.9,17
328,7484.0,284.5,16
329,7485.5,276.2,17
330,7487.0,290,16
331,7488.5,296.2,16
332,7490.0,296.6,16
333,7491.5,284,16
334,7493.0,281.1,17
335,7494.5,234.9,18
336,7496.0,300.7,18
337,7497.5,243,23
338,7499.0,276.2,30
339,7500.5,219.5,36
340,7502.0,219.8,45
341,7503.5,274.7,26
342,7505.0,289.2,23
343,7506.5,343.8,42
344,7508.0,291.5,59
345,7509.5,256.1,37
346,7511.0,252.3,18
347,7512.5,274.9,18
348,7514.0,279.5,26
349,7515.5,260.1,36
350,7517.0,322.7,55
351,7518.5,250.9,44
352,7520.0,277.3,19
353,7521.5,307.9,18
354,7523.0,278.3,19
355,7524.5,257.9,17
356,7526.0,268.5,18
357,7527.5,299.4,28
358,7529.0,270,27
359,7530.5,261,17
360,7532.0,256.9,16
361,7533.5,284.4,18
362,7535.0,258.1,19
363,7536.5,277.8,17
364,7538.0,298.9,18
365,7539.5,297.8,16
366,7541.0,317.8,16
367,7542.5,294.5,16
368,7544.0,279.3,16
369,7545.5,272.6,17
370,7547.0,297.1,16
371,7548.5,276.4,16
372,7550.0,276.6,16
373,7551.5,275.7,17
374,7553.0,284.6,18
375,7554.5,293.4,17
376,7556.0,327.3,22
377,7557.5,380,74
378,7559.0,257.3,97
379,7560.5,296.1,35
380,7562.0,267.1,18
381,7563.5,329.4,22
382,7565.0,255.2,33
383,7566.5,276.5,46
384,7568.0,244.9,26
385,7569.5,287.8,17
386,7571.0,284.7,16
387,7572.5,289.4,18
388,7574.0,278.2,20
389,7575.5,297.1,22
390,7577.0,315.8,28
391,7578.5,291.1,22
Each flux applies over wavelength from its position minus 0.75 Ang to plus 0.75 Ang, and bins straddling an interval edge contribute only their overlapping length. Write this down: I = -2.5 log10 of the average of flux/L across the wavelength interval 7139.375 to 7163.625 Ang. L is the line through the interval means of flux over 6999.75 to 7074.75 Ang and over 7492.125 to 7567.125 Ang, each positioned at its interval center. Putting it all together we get 0.11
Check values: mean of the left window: 286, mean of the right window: 280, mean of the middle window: 258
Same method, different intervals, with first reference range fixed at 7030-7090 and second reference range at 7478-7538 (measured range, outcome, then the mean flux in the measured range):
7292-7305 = 0.02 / 272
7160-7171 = 0.08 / 262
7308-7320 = -0.02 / 283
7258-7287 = 0.02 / 275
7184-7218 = 0.06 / 267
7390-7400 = 0.01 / 275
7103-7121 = 0.09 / 260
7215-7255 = 0.01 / 278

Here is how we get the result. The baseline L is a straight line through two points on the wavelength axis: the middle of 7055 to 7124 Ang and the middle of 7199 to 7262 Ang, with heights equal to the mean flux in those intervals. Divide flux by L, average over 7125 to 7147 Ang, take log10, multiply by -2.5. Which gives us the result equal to 0.03 mag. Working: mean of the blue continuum 272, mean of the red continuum 272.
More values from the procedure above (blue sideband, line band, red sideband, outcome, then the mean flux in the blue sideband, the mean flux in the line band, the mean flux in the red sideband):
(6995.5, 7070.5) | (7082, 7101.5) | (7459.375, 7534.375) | 0.03 mag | 286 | 278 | 277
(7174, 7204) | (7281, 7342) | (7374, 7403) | -0.03 mag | 261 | 279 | 278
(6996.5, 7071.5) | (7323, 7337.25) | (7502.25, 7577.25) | 0.02 mag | 286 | 280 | 284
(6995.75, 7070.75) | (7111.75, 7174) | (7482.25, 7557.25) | 0.08 mag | 286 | 263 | 280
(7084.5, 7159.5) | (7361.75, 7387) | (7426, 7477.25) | -0.02 mag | 265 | 281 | 278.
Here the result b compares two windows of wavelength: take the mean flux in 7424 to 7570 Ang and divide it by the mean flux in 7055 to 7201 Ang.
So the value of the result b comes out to 1.0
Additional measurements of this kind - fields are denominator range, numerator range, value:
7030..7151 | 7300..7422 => 1.02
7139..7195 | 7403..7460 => 1.05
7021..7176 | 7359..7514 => 1.01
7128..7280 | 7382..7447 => 1.02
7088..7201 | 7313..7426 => 1.05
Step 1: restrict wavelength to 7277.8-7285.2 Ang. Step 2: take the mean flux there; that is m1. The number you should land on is 267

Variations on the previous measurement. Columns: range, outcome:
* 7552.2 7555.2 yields 289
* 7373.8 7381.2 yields 287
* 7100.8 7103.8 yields 263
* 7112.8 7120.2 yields 263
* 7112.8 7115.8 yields 256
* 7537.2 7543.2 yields 302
